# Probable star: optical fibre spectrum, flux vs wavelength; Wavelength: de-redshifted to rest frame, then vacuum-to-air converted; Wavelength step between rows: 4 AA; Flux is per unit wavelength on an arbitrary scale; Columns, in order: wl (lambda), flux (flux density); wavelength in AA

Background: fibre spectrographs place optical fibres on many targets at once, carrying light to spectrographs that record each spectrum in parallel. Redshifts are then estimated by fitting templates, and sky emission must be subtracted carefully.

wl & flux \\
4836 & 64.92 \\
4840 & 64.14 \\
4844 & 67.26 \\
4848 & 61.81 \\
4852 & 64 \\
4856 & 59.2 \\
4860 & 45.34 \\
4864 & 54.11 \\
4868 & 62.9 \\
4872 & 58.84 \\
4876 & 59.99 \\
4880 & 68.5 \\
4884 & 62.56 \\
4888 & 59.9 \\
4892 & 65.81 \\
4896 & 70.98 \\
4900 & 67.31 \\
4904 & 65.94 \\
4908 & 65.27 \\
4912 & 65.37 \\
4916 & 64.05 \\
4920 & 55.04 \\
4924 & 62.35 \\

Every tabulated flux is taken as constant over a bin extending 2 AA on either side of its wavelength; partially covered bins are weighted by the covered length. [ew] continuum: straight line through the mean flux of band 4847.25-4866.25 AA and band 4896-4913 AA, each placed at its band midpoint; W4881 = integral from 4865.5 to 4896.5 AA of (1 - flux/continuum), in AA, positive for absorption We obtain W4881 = -0.74 AA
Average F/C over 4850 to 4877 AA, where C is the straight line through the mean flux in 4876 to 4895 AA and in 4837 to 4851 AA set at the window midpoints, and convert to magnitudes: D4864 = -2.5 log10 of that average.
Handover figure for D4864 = 0.117 mag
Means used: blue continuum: 64.4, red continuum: 64.1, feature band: 57.7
